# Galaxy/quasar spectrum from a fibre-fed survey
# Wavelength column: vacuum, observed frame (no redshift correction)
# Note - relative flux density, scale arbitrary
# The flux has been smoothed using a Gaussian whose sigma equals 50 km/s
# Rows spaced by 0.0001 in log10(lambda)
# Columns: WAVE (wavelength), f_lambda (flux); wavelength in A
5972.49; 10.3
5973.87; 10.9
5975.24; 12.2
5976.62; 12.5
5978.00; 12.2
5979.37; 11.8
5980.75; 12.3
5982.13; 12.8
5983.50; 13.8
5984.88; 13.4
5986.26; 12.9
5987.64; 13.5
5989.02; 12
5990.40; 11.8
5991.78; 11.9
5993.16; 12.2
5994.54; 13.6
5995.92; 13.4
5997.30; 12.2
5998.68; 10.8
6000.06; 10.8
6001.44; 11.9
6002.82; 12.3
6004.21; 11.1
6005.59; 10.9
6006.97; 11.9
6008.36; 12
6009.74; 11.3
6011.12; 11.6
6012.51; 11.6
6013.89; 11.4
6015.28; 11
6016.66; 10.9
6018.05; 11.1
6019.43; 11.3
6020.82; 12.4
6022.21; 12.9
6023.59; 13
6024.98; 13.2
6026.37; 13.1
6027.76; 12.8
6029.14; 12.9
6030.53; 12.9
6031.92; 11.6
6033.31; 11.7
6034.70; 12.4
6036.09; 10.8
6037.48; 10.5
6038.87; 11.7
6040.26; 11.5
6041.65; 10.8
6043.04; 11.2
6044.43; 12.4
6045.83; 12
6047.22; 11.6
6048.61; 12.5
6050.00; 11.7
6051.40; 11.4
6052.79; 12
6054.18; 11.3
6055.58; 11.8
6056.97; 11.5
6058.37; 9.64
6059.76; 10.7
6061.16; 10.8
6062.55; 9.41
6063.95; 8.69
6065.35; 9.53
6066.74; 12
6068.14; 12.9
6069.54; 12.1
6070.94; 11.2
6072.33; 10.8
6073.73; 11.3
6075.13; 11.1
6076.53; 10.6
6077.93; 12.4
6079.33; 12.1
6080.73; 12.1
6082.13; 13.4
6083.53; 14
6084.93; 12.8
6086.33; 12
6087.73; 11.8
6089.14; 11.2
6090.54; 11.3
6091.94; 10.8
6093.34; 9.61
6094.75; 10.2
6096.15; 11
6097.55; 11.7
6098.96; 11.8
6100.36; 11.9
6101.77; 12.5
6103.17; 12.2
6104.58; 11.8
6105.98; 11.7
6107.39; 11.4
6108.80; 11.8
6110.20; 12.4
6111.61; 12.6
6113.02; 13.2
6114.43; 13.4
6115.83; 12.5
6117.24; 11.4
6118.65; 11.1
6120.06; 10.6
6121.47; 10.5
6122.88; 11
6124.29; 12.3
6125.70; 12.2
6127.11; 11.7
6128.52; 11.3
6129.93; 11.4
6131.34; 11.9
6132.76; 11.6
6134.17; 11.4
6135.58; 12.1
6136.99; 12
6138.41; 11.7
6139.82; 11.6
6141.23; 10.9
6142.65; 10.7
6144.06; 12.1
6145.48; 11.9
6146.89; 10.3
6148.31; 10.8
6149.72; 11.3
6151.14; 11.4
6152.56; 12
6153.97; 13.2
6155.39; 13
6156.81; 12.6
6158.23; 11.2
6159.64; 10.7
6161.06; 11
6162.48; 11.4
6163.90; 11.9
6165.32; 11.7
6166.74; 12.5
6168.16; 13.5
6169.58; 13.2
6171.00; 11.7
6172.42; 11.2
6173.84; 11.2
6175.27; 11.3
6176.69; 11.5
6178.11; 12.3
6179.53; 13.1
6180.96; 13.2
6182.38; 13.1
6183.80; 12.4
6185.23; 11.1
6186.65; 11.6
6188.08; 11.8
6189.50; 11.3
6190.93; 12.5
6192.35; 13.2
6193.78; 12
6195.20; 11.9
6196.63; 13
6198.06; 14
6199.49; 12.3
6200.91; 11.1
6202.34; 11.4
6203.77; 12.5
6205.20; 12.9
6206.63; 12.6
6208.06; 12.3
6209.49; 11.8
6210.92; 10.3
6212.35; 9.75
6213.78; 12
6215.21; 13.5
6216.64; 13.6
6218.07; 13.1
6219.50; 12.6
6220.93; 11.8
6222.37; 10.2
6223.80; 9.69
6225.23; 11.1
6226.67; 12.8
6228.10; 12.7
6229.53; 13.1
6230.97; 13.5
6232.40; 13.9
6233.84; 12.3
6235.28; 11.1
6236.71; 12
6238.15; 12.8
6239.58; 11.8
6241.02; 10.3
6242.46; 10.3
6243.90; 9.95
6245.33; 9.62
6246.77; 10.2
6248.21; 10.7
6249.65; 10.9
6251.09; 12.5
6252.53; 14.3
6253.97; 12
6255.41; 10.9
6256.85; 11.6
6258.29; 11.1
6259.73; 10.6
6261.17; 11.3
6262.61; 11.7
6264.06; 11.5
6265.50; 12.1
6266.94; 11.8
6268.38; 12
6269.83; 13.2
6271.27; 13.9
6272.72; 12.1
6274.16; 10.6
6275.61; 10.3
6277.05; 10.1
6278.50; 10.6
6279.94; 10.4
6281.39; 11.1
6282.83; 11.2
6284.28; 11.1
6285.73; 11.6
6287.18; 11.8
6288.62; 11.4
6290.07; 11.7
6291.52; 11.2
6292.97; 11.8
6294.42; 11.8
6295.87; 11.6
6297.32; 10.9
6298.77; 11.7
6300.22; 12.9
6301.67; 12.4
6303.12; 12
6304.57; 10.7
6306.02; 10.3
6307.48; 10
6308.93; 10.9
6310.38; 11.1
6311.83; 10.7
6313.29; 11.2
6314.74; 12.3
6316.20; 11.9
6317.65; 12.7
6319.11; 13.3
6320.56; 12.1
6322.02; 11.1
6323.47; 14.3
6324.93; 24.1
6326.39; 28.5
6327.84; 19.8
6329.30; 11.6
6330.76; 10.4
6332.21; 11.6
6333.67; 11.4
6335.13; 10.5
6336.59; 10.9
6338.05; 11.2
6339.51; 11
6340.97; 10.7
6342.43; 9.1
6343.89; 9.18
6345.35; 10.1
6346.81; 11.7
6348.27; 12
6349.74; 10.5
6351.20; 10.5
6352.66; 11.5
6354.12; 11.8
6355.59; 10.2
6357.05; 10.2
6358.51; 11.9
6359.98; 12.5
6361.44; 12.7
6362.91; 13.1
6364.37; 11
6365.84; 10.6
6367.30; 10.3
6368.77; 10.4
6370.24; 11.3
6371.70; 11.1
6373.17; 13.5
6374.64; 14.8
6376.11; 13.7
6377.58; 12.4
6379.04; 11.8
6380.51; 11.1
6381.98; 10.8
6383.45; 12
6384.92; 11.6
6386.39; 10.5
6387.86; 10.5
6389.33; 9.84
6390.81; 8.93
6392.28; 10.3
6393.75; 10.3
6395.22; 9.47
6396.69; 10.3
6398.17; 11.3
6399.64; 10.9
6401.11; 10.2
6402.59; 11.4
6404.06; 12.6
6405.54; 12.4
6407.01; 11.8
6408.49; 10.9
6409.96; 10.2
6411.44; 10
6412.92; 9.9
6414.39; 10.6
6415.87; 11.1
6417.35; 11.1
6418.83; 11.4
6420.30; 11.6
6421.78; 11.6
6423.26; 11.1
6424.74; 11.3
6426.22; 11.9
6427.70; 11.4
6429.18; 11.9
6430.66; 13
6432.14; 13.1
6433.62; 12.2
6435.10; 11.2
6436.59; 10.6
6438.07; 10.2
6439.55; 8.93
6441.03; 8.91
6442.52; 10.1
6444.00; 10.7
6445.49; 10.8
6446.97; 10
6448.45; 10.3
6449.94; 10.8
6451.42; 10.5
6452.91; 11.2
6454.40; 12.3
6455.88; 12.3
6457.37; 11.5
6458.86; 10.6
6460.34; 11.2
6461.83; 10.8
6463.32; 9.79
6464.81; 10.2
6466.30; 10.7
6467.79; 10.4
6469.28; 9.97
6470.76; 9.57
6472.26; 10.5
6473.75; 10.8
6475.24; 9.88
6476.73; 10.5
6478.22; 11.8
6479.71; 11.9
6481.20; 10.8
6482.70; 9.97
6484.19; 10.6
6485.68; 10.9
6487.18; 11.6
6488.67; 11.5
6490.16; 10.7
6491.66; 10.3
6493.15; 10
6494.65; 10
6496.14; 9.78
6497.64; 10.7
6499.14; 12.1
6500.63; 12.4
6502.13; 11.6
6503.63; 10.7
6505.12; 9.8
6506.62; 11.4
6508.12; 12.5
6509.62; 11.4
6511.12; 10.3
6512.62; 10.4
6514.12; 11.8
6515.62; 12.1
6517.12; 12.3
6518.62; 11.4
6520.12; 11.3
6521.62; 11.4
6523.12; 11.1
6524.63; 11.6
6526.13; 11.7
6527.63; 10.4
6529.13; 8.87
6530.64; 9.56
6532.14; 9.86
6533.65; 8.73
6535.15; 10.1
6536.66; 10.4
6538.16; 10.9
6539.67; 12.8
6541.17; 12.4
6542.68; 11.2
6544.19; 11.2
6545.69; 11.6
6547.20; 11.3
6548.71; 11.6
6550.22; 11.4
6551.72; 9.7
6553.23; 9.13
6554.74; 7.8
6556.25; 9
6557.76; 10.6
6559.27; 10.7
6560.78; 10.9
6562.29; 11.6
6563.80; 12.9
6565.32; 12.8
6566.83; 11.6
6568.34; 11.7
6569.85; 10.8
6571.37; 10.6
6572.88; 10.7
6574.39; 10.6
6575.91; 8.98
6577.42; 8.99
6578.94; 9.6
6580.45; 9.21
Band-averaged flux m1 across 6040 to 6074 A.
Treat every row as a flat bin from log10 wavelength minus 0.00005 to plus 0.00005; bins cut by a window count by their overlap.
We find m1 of 11.2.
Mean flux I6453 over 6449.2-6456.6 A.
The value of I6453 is 11.4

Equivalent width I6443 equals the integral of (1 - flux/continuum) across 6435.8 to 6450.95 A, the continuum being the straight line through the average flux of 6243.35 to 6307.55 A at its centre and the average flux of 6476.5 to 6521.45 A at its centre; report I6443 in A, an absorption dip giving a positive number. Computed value 1.4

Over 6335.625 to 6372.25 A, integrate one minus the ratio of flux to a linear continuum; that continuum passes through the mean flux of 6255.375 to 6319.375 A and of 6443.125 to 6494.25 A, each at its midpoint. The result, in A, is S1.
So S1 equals 0.63 A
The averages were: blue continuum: 11.5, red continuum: 10.7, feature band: 11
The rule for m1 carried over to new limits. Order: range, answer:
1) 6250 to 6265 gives 11.7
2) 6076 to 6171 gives 11.8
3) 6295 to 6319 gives 11.5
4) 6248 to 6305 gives 11.6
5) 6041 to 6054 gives 11.7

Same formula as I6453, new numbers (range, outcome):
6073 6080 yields 11.5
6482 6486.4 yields 10.5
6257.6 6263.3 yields 11.2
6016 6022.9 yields 11.7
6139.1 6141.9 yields 11.3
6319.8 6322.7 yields 11.6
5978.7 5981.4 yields 12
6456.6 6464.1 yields 10.8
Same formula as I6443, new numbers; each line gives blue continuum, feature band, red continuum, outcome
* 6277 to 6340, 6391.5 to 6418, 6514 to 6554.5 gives 2.04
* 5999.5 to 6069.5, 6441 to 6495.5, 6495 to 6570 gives 1.87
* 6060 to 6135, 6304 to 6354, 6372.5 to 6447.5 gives -4.71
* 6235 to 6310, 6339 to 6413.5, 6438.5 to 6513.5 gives -0.42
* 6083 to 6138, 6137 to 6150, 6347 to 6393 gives 0.45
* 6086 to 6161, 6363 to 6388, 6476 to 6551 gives -0.99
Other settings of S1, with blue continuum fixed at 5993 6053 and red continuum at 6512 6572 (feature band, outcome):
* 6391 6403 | 0.82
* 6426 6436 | -0.86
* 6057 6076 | 1.58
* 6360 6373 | -0.26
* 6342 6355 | 0.62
